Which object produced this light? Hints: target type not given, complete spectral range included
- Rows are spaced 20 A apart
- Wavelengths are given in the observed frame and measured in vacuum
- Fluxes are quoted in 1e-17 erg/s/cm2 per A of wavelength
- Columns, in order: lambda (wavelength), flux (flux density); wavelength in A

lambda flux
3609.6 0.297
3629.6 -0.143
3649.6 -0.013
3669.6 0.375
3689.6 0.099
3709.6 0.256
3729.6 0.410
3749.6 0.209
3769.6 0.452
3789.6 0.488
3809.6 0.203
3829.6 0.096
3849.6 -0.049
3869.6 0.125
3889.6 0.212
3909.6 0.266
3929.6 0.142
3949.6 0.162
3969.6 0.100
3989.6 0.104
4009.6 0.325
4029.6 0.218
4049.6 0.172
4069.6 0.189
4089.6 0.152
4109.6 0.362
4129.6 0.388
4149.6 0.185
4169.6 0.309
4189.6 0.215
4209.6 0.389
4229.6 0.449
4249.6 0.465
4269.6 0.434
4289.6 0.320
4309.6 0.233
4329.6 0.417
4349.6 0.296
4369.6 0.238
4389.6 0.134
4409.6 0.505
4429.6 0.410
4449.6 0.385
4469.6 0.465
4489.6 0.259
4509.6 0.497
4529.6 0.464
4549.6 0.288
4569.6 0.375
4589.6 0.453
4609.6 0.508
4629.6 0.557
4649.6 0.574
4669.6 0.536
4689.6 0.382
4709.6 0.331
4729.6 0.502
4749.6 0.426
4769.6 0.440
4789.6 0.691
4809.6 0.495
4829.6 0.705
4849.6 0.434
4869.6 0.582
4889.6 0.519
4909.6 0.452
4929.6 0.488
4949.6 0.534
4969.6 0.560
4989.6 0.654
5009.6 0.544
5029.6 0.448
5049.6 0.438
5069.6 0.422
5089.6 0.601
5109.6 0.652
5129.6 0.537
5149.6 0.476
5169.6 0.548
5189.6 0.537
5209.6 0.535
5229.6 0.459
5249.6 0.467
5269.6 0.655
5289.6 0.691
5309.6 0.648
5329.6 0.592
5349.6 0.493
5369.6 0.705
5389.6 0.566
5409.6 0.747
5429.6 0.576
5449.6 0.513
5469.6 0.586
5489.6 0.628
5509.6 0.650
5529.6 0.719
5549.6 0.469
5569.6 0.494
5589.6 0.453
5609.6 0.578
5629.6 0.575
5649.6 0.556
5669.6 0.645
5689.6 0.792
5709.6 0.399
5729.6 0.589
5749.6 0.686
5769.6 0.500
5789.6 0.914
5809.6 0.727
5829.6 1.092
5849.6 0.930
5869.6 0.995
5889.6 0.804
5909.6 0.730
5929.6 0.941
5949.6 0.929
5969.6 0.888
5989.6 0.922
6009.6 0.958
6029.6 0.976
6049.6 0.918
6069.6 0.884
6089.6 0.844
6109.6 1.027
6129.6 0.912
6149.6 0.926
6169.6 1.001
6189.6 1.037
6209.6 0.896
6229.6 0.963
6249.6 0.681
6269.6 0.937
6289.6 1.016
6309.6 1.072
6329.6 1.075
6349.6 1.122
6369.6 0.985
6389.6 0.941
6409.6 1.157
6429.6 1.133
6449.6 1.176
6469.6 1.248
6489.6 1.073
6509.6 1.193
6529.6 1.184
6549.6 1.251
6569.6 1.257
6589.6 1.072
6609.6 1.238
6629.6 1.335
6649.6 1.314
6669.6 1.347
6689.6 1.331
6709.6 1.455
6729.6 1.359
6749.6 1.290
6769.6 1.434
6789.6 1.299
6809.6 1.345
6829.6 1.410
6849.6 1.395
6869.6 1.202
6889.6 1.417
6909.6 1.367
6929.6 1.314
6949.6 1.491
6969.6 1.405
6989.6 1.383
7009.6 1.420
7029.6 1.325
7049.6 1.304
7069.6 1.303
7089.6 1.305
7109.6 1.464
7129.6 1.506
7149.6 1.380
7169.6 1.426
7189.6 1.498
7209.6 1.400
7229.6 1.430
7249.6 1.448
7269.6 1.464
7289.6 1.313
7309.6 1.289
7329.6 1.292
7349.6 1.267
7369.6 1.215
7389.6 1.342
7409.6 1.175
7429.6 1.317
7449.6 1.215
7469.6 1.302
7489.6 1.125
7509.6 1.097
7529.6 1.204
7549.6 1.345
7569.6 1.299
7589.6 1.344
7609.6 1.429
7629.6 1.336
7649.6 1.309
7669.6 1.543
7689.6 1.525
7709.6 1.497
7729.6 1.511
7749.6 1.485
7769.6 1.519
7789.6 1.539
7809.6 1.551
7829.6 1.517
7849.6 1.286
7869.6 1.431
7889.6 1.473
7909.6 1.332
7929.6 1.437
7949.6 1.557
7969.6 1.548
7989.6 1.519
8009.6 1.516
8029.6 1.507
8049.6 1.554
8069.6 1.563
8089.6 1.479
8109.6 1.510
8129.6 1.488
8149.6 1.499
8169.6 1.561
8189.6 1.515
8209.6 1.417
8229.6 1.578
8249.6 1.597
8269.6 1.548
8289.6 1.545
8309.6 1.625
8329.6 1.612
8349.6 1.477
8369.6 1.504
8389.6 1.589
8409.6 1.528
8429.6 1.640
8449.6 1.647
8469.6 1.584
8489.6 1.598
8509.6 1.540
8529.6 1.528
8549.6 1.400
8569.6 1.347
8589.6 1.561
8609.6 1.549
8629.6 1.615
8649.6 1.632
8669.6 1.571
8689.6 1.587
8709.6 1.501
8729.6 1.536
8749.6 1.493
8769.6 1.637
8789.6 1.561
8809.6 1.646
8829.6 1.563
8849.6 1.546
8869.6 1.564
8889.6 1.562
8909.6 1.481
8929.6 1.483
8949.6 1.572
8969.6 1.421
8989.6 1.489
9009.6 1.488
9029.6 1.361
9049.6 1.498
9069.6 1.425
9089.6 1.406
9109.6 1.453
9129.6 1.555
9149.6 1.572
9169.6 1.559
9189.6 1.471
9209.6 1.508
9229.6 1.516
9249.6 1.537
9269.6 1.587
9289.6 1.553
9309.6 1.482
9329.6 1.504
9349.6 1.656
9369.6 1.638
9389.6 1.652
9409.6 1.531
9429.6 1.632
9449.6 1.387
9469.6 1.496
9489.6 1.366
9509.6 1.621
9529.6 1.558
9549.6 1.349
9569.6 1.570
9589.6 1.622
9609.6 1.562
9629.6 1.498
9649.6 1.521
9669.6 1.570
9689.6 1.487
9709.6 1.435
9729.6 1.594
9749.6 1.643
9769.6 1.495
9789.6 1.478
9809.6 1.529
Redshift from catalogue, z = 0.452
